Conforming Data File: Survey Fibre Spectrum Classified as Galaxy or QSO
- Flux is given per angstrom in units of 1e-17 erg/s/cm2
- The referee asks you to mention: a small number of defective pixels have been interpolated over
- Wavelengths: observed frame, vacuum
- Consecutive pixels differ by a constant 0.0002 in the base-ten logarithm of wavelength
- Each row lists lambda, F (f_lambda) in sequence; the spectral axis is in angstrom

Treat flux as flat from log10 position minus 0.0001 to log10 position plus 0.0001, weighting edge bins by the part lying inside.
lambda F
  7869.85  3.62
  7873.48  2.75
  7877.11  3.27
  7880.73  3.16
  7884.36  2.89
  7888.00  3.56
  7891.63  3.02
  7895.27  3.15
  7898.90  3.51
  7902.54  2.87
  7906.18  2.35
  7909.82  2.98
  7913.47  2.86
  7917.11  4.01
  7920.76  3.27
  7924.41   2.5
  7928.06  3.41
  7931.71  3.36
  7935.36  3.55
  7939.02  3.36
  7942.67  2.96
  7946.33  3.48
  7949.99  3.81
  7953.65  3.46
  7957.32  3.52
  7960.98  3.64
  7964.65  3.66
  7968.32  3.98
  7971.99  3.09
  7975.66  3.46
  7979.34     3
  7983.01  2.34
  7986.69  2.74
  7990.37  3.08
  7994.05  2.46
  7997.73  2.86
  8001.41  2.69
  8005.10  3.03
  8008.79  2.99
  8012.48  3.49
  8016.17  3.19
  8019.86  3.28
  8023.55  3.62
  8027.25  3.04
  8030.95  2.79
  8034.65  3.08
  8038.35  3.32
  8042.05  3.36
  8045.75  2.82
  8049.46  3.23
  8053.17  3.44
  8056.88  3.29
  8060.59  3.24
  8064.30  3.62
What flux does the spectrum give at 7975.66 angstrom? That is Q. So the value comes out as 3.46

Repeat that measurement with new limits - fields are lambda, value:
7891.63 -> 3.02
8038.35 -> 3.32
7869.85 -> 3.62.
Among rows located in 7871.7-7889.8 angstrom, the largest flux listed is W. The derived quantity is 3.56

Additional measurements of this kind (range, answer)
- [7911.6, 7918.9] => 4.01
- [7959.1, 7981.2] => 3.98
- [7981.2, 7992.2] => 3.08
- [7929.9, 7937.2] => 3.55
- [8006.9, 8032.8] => 3.62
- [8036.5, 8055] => 3.44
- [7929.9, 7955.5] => 3.81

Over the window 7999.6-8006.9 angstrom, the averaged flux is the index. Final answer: 2.86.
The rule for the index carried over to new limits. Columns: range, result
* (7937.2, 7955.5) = 3.41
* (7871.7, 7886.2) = 3.02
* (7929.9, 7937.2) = 3.45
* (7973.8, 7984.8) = 2.94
